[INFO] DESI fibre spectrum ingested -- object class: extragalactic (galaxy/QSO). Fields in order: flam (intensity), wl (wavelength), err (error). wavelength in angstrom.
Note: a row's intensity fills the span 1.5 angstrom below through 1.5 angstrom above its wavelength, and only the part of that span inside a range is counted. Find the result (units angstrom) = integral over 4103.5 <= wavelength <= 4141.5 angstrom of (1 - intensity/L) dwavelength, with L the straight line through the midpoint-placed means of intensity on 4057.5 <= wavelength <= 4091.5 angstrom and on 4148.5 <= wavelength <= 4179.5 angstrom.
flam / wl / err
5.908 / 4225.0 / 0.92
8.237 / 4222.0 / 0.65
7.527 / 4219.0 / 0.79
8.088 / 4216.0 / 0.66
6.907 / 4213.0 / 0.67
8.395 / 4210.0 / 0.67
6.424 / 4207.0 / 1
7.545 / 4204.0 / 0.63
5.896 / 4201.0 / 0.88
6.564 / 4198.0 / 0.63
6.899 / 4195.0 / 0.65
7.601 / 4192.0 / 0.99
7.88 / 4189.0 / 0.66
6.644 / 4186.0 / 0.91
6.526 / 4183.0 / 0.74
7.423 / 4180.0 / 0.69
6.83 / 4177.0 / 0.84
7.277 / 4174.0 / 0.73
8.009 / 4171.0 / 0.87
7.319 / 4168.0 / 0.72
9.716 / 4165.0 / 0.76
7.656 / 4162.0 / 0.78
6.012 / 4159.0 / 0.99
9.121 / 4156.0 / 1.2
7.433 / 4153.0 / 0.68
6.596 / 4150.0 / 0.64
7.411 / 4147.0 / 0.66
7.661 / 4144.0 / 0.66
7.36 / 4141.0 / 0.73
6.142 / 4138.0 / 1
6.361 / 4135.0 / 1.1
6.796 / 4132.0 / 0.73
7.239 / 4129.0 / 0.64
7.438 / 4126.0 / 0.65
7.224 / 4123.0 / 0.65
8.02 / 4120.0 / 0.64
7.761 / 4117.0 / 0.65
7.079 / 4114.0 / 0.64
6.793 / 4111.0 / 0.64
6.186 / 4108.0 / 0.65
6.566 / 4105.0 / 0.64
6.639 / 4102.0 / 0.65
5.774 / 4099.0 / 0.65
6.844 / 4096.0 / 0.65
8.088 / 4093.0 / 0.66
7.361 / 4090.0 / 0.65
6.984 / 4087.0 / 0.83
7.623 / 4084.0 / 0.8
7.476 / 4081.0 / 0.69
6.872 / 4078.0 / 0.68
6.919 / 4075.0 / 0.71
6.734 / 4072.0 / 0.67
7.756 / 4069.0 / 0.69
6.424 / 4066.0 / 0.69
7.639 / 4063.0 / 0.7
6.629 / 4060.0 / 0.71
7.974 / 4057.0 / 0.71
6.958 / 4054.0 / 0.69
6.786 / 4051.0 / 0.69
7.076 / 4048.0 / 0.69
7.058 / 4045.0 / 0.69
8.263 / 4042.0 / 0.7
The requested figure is 2.1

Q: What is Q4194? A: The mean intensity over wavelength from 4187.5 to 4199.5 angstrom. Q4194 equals 7.24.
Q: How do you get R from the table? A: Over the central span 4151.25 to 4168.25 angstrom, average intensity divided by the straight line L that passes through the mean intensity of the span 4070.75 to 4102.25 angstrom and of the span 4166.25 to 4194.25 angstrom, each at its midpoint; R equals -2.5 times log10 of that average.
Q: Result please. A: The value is -0.09 mag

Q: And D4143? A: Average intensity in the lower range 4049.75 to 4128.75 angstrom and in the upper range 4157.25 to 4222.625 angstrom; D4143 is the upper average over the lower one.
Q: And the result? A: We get 1.03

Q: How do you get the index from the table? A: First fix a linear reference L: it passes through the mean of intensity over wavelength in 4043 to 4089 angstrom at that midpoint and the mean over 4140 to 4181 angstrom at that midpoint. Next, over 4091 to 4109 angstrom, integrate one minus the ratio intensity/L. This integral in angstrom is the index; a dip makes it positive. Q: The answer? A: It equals 1.4 angstrom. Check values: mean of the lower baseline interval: 7.14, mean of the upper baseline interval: 7.56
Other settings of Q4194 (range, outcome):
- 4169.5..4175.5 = 7.64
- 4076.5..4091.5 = 7.26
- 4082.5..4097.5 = 7.38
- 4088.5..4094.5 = 7.72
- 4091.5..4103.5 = 6.84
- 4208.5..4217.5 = 7.8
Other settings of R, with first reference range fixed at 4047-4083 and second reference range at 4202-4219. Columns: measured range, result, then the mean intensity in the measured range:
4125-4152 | 0.04 mag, 7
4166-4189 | 0.02 mag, 7.25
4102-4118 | 0.06 mag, 6.83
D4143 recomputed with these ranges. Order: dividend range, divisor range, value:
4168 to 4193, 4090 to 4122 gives 1.04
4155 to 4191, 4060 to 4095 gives 1.04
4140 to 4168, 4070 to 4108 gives 1.10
